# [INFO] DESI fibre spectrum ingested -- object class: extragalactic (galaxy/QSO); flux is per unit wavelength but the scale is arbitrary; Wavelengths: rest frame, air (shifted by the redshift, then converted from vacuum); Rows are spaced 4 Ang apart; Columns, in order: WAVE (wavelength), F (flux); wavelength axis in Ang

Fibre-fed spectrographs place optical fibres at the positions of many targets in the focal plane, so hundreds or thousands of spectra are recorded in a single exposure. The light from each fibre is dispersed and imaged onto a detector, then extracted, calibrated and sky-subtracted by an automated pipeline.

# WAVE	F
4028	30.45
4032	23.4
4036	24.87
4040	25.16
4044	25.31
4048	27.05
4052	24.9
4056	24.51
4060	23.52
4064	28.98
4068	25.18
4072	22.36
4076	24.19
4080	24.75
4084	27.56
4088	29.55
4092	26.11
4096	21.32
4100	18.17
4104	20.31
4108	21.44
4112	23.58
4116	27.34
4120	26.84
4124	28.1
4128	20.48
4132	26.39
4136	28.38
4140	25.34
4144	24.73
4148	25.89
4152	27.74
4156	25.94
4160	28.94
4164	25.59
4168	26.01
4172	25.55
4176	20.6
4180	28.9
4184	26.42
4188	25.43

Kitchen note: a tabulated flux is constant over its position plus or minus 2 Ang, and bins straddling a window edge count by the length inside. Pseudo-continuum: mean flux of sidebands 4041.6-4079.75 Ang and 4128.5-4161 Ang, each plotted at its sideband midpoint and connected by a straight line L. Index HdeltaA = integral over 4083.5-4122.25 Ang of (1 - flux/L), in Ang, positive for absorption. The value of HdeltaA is 2.4 Ang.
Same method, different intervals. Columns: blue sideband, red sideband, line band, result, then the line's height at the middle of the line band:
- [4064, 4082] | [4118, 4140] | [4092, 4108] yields 2.8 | 25.3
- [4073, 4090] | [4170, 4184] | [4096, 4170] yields 2.1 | 25.7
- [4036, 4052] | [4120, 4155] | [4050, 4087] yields 0.7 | 25.7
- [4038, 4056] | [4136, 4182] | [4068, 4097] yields 0.5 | 25.7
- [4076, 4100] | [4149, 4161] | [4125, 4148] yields 1.2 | 26.7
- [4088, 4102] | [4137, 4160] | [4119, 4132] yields -0.2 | 24.9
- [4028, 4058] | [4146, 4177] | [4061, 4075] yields 0.1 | 25.5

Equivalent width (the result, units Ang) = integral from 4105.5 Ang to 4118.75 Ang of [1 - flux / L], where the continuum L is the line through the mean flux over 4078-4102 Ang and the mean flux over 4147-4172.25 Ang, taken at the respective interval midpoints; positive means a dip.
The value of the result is 0.58 Ang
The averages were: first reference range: 24.6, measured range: 24.1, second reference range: 26.6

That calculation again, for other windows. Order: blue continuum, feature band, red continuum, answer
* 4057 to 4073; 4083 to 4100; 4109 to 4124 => 0.28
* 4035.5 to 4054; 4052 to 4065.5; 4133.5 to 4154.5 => 0.11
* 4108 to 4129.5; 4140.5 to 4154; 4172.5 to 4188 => -0.46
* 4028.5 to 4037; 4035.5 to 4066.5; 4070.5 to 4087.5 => -0.47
